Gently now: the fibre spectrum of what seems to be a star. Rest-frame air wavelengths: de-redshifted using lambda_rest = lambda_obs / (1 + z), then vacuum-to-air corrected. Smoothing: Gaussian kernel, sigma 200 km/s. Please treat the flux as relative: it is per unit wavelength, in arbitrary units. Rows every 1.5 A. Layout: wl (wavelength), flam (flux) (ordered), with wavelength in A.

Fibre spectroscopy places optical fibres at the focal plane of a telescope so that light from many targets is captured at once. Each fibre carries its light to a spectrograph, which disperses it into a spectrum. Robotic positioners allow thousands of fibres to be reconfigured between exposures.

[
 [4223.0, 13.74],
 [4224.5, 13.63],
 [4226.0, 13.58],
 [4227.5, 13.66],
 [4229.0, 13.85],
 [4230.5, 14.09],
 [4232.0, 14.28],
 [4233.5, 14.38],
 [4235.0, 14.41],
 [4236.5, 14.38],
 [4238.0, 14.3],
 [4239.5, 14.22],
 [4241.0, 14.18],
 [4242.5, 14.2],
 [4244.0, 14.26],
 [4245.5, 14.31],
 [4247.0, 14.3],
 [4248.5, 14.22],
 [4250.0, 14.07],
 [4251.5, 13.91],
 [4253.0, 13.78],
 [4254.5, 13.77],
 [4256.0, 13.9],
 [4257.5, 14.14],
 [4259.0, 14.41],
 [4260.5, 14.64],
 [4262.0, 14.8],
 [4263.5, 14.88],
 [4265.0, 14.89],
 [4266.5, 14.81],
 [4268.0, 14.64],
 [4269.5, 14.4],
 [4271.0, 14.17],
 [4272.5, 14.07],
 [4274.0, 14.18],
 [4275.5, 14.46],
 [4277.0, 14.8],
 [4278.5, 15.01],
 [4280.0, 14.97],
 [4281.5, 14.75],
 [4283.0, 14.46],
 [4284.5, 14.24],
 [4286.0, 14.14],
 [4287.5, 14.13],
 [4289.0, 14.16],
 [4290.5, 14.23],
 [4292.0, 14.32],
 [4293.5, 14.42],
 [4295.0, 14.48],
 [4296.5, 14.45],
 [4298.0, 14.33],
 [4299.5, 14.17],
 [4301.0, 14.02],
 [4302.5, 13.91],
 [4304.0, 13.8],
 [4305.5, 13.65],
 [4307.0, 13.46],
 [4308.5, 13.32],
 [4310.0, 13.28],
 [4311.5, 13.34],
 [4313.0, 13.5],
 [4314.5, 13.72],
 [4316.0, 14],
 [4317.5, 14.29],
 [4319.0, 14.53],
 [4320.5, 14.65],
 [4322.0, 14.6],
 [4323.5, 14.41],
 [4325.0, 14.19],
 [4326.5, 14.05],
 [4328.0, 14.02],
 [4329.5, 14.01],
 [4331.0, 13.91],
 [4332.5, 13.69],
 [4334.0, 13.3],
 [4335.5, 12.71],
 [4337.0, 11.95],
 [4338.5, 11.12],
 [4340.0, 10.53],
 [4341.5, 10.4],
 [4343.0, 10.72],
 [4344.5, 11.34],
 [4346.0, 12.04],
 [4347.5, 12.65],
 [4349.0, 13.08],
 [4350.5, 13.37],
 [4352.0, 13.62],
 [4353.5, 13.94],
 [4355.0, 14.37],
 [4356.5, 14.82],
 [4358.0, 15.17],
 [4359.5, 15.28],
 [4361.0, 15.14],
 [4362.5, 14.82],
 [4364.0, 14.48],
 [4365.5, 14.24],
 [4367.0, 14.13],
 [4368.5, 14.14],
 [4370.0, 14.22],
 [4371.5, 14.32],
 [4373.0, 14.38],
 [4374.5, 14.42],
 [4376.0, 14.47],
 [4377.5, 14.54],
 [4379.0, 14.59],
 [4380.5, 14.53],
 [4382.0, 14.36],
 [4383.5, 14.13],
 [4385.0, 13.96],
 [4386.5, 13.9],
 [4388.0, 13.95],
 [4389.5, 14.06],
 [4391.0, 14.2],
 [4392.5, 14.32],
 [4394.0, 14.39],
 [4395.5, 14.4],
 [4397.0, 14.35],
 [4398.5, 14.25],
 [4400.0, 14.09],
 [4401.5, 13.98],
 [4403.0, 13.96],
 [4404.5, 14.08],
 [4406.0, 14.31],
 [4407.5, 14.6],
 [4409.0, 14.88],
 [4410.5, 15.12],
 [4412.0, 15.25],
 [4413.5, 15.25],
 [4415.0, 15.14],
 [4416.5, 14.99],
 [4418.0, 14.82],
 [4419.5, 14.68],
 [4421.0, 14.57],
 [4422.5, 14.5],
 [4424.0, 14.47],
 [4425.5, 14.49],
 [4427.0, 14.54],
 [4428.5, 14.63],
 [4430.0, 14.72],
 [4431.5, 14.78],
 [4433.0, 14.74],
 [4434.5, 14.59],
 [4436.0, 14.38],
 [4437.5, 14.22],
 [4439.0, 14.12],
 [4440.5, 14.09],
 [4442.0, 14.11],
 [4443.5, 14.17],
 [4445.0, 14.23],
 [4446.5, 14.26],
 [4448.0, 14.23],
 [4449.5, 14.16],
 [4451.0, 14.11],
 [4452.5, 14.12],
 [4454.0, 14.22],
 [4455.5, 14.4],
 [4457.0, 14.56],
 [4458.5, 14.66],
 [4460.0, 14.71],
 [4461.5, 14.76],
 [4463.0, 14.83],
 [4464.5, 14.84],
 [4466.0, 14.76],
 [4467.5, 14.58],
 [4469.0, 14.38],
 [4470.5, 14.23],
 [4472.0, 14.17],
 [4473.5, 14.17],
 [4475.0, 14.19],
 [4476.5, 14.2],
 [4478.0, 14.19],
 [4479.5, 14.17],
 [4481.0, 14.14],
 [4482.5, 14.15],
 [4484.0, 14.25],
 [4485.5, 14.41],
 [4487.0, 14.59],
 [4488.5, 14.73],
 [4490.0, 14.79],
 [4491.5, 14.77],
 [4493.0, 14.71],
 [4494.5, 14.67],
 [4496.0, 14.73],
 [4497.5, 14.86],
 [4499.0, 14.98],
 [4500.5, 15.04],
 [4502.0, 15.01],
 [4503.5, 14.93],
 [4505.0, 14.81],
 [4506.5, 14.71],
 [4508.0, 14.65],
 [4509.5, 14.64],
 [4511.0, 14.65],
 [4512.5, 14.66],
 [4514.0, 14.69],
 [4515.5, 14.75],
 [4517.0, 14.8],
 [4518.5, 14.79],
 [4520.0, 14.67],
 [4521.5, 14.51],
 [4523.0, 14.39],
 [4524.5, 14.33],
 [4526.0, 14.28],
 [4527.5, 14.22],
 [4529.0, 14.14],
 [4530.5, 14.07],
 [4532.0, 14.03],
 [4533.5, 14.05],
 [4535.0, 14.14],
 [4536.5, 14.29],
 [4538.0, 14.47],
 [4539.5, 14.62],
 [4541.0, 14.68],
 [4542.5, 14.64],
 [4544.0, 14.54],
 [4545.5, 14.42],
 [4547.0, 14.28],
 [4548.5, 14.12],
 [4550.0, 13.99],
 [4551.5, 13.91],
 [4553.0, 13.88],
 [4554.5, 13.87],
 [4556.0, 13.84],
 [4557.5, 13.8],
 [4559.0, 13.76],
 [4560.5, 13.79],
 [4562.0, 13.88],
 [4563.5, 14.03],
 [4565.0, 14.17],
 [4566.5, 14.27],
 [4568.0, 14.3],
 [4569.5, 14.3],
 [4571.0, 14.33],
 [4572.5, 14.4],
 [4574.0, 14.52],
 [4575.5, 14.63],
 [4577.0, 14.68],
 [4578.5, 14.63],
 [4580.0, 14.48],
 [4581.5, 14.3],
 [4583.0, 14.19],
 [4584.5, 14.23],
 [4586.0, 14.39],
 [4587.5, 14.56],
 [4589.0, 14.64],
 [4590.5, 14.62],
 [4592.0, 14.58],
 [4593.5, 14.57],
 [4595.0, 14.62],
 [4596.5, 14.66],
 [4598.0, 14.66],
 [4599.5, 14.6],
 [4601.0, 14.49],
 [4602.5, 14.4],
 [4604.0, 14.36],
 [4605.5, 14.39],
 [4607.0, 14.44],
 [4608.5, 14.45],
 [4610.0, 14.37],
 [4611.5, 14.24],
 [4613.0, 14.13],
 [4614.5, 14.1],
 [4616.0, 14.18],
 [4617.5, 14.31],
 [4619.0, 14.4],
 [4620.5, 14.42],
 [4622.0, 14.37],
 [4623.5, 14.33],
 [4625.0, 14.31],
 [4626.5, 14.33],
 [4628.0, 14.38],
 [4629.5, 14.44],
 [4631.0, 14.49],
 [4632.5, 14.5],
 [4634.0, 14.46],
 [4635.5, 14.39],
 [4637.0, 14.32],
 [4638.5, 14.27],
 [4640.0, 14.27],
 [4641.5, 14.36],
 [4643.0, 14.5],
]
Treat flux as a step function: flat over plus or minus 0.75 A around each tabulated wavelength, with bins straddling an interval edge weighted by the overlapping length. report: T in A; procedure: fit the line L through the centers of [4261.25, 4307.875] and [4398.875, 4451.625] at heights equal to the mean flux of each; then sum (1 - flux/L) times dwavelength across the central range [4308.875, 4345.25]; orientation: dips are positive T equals 3.1 A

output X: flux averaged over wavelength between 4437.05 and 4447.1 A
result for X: 14.2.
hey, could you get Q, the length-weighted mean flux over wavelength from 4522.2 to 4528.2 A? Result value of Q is 14.3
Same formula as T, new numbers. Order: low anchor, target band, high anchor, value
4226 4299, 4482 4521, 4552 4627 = -1.1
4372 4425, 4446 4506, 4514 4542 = -0.4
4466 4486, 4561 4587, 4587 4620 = 0.1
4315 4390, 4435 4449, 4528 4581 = -0.2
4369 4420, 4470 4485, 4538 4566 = 0.1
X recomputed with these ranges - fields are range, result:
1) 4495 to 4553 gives 14.5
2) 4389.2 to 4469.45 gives 14.5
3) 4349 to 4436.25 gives 14.5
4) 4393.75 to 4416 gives 14.5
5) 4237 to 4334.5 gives 14.2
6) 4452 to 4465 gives 14.6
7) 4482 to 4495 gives 14.6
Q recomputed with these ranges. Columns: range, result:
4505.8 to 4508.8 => 14.7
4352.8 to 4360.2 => 14.7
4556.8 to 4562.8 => 13.8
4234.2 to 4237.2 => 14.4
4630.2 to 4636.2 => 14.5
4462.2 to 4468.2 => 14.8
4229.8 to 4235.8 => 14.3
